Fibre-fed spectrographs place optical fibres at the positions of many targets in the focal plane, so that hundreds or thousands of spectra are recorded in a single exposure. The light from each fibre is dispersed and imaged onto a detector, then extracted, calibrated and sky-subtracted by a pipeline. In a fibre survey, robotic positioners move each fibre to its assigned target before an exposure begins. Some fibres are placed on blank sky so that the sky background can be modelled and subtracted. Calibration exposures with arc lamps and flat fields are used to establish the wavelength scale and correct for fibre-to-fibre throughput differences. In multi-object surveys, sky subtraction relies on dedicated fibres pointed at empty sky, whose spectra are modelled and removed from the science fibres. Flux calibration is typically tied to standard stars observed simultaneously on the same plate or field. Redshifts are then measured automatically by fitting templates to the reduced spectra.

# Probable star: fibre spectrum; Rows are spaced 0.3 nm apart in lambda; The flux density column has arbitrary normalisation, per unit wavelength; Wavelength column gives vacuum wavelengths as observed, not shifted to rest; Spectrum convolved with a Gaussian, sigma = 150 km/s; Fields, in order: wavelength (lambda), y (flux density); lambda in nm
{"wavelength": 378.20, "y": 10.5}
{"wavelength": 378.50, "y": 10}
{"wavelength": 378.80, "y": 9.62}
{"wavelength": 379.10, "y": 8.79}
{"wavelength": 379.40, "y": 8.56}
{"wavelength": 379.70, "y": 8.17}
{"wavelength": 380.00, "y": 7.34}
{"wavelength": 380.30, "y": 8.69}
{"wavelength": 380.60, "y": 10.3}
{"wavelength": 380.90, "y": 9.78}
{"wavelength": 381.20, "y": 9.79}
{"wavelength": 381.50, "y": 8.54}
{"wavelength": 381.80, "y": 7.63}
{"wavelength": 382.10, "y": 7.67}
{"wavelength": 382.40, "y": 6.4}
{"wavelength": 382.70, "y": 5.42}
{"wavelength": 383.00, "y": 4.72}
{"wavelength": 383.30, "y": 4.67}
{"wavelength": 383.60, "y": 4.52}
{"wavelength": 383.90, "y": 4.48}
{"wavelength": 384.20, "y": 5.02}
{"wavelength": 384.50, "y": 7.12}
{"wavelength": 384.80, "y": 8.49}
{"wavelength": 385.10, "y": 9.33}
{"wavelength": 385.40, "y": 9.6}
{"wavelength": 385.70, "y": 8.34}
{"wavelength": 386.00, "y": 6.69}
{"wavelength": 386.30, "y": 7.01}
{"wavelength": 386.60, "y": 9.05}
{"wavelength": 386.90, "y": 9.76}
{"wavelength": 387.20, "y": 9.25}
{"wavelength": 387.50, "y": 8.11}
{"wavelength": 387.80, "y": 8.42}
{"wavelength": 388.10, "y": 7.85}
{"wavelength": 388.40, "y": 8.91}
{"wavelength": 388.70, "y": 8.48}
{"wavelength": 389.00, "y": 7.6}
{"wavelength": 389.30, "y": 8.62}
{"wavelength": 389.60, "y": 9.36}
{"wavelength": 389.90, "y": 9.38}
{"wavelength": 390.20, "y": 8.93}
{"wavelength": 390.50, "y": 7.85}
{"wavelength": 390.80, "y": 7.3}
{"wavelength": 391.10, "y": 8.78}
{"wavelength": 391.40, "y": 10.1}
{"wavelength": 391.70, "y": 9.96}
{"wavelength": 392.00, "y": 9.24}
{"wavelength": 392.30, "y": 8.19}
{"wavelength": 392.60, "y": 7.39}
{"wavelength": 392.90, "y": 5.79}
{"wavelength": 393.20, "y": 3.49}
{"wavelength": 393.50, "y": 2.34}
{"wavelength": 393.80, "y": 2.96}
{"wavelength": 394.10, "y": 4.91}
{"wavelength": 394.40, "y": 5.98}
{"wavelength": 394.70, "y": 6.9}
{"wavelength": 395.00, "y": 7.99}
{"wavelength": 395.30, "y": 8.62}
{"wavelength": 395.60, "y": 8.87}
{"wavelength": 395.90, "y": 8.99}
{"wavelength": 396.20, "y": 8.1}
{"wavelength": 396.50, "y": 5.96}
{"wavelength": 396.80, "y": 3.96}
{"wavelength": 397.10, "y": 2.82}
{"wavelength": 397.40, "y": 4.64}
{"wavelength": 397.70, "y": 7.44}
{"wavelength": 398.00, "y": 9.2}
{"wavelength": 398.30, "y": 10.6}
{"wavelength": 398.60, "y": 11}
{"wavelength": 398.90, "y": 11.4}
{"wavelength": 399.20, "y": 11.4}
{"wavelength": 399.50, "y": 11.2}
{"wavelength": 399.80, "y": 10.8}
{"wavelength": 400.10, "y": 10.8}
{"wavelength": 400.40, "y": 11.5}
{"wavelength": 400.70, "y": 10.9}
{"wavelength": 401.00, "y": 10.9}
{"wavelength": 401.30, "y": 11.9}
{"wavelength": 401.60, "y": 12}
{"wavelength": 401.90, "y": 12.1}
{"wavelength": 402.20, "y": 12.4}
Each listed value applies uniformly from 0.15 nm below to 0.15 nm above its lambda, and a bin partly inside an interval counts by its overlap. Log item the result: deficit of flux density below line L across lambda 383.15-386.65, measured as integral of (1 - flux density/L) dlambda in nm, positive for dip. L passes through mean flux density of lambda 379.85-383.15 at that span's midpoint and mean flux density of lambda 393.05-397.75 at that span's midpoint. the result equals 0.169 nm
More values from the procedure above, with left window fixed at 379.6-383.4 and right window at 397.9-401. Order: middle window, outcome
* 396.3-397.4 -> 0.628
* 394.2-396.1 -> 0.435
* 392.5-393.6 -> 0.564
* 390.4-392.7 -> 0.202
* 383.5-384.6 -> 0.391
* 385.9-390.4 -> 0.181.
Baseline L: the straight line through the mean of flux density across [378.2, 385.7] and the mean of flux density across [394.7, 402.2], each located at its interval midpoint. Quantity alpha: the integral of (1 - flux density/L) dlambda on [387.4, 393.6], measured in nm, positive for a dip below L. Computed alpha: 0.43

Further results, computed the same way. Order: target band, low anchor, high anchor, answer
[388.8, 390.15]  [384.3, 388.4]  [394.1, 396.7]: -0.118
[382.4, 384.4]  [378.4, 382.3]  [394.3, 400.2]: 0.856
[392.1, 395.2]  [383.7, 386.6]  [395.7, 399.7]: 0.882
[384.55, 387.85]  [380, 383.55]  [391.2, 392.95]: -0.221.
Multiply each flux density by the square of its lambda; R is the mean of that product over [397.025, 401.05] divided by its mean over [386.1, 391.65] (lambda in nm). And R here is 1.2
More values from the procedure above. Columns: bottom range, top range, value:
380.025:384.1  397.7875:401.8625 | 1.70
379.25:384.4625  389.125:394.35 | 1.07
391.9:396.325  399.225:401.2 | 1.72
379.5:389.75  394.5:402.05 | 1.26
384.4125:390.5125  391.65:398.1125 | 0.79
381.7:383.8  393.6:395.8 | 1.21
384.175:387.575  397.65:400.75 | 1.38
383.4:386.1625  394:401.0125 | 1.30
